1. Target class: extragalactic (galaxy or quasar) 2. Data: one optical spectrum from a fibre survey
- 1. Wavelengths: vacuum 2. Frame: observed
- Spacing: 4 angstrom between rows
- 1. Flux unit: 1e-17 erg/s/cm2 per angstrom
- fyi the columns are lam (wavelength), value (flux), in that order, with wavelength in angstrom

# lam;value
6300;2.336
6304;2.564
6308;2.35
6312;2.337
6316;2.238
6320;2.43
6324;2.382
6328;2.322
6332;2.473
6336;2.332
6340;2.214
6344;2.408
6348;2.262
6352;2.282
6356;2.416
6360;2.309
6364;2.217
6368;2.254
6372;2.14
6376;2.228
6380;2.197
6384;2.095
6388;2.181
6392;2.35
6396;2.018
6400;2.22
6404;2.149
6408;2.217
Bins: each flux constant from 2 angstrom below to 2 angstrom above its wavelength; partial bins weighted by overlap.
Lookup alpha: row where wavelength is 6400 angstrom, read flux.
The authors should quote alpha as 2.22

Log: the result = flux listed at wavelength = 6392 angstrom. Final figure 2.35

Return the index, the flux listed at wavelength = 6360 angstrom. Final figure 2.309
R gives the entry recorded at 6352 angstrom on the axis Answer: 2.282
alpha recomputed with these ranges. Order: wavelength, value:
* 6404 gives 2.149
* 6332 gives 2.473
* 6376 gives 2.228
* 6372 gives 2.14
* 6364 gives 2.217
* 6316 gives 2.238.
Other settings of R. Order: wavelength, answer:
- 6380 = 2.197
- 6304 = 2.564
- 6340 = 2.214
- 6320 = 2.43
